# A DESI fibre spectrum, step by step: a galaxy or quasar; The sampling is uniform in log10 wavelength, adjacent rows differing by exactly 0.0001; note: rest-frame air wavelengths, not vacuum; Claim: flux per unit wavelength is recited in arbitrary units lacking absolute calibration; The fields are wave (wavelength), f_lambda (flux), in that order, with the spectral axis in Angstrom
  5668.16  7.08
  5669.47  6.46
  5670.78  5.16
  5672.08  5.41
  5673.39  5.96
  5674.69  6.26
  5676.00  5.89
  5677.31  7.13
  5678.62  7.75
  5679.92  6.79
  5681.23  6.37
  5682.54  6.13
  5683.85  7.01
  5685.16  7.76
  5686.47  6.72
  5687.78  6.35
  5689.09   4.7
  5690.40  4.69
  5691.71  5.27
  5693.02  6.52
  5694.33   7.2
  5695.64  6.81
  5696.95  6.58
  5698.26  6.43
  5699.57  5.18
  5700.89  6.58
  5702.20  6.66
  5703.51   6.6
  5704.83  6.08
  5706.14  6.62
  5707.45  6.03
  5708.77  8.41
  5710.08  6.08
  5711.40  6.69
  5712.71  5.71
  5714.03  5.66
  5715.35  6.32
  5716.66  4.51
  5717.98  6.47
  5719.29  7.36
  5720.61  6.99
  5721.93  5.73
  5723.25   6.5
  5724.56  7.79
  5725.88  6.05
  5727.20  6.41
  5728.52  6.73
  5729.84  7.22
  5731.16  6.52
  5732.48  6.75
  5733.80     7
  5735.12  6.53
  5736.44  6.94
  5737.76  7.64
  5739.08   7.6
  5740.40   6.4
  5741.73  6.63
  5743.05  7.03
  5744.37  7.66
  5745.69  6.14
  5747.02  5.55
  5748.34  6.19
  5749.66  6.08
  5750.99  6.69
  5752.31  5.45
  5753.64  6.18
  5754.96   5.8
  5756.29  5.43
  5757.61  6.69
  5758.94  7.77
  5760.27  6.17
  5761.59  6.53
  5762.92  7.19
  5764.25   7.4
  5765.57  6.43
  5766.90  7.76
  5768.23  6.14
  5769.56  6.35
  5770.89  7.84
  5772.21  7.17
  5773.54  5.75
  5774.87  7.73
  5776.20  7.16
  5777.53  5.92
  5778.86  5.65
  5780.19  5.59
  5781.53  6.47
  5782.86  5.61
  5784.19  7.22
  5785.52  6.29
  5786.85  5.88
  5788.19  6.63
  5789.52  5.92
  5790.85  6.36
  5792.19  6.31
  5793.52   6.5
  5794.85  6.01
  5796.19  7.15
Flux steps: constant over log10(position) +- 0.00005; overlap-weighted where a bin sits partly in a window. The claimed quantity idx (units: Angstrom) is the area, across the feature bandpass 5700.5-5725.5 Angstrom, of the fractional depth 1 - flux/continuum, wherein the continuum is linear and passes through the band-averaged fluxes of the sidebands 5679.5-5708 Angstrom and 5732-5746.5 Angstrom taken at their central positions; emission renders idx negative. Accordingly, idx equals 0.4 Angstrom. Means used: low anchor 6.32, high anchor 6.93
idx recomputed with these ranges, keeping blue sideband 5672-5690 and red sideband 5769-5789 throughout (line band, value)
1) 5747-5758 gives 0.8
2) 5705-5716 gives 0.1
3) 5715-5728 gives 0.1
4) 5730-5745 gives -1.2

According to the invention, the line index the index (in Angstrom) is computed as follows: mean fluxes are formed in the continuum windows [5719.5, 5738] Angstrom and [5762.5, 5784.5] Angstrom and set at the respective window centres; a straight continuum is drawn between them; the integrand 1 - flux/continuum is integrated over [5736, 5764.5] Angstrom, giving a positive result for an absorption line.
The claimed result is 0.5 Angstrom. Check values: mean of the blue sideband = 6.76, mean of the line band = 6.58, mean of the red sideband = 6.65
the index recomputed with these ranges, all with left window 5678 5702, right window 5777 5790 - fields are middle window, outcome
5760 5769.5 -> -0.96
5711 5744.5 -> -1.90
